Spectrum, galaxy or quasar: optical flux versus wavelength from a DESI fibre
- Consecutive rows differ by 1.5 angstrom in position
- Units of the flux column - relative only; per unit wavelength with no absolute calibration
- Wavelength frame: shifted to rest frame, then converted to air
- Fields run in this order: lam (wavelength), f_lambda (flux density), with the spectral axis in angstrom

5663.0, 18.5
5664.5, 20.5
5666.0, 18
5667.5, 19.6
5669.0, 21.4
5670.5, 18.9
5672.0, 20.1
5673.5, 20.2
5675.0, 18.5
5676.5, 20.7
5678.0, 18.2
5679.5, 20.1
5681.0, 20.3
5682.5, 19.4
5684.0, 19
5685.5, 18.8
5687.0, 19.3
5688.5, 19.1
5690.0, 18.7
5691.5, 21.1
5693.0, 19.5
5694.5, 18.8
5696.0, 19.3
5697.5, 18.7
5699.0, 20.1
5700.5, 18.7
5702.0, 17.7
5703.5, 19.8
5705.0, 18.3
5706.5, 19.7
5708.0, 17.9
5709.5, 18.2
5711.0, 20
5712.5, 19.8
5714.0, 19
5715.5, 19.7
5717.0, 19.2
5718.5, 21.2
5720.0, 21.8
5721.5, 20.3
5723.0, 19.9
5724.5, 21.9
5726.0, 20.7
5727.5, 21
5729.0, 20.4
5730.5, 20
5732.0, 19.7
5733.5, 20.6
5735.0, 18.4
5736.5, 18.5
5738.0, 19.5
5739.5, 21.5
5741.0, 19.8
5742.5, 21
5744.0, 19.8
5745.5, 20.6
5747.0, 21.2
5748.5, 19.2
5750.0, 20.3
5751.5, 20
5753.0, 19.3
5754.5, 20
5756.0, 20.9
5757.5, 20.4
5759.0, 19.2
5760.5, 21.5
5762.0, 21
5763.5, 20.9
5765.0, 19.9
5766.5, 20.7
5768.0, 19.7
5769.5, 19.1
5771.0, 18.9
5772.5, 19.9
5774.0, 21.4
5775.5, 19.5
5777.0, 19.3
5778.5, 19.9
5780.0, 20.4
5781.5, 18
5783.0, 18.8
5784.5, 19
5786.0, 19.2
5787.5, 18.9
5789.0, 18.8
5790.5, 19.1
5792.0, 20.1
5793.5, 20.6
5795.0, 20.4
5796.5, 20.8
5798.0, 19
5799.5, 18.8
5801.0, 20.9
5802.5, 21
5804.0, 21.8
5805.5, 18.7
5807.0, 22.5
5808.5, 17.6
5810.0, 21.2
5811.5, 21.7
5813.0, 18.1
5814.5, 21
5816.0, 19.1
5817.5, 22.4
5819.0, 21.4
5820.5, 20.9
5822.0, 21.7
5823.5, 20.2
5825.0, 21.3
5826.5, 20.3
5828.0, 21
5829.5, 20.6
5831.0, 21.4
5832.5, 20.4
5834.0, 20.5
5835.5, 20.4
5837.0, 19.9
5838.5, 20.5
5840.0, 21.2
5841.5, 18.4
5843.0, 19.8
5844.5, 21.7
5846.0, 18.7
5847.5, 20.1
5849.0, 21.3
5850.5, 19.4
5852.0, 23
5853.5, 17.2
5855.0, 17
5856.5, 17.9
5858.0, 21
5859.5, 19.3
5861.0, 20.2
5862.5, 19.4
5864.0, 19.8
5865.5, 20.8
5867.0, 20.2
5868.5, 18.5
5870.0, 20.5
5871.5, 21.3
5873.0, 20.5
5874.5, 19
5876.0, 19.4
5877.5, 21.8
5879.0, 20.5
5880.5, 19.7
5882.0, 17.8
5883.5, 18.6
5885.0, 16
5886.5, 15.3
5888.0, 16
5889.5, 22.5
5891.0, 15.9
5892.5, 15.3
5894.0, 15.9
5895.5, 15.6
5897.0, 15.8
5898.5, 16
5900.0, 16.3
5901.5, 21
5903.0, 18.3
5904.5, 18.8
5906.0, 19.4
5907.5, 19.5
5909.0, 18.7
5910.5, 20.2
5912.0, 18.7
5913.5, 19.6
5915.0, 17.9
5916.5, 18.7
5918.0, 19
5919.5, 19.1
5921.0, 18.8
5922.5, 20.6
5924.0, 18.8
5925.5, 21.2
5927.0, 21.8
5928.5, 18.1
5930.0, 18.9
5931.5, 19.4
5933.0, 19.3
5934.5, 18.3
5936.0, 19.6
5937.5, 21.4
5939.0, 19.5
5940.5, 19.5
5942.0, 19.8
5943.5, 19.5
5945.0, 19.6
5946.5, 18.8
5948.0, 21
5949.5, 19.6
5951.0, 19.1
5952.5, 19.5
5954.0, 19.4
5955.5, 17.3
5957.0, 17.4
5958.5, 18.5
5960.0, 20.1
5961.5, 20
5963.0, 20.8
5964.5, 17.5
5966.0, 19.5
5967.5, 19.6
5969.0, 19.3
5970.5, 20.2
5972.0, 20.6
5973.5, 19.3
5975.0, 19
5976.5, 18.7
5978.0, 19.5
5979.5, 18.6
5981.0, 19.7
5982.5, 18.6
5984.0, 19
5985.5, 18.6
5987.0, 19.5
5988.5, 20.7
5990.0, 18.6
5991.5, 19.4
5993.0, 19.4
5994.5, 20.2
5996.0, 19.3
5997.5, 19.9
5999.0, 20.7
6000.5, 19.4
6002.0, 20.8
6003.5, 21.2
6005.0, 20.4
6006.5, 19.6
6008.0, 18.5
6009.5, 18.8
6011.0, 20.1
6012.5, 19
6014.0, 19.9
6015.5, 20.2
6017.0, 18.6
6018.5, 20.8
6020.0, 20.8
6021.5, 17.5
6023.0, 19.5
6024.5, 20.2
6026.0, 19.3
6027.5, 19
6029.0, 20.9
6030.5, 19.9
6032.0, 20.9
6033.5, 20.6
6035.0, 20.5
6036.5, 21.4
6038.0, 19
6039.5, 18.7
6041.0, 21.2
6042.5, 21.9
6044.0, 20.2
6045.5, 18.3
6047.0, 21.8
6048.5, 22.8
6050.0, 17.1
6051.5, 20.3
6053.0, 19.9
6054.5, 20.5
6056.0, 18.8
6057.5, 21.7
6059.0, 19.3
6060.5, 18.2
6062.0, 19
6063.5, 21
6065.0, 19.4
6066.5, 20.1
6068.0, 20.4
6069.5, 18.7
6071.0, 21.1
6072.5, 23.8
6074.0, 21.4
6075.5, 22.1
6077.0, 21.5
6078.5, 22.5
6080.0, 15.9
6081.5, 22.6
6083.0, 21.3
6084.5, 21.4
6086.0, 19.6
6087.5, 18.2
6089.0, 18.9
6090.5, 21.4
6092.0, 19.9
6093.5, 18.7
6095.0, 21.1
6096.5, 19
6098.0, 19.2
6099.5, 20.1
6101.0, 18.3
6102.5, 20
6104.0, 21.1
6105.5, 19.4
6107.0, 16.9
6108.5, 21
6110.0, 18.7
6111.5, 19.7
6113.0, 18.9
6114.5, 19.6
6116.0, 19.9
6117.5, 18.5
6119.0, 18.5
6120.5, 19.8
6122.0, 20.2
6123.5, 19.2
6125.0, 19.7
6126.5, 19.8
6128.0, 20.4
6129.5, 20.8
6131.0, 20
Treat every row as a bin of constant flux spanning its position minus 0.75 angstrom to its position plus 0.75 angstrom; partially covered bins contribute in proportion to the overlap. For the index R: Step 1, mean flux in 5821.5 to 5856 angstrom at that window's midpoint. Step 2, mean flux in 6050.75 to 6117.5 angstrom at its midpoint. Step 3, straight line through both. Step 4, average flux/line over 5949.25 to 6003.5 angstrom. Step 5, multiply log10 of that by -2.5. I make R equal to 0.04 mag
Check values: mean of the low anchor 20.2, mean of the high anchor 20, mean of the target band 19.4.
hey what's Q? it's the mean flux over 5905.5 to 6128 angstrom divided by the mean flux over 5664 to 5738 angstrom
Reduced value 1.01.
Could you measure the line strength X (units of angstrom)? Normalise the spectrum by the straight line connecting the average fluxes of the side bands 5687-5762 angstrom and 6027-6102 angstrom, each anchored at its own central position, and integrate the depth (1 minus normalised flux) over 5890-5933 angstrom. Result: 3.3 angstrom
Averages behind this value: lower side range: 19.8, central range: 18.5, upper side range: 20.2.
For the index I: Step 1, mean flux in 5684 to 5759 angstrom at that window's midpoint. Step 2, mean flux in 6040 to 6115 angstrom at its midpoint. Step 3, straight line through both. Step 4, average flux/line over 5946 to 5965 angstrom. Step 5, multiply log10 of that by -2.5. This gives 0.04 mag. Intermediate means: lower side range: 19.8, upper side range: 20.1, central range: 19.2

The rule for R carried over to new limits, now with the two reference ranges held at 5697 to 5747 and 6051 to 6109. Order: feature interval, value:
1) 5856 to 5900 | 0.08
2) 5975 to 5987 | 0.06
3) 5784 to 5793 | 0.04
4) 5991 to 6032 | 0.01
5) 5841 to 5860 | 0.02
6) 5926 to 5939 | 0.02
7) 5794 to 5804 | -0.02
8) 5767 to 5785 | 0.02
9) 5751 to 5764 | -0.03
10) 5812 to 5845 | -0.03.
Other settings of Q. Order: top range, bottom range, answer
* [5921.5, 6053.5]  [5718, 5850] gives 0.97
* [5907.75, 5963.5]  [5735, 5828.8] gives 0.96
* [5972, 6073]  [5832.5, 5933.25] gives 1.04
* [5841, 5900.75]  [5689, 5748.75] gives 0.95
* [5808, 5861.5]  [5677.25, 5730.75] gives 1.03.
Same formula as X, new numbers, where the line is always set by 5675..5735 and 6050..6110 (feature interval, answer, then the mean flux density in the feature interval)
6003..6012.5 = 0.1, 19.7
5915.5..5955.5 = 0.8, 19.5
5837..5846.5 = -0.1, 20.1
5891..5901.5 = 1.9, 16.2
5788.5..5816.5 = -0.5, 20.1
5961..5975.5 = 0.2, 19.6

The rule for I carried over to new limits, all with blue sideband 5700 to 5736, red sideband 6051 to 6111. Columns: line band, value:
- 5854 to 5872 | 0.01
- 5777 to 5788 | 0.03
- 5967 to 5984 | 0.03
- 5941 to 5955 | 0.02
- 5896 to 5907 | 0.11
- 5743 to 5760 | -0.02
